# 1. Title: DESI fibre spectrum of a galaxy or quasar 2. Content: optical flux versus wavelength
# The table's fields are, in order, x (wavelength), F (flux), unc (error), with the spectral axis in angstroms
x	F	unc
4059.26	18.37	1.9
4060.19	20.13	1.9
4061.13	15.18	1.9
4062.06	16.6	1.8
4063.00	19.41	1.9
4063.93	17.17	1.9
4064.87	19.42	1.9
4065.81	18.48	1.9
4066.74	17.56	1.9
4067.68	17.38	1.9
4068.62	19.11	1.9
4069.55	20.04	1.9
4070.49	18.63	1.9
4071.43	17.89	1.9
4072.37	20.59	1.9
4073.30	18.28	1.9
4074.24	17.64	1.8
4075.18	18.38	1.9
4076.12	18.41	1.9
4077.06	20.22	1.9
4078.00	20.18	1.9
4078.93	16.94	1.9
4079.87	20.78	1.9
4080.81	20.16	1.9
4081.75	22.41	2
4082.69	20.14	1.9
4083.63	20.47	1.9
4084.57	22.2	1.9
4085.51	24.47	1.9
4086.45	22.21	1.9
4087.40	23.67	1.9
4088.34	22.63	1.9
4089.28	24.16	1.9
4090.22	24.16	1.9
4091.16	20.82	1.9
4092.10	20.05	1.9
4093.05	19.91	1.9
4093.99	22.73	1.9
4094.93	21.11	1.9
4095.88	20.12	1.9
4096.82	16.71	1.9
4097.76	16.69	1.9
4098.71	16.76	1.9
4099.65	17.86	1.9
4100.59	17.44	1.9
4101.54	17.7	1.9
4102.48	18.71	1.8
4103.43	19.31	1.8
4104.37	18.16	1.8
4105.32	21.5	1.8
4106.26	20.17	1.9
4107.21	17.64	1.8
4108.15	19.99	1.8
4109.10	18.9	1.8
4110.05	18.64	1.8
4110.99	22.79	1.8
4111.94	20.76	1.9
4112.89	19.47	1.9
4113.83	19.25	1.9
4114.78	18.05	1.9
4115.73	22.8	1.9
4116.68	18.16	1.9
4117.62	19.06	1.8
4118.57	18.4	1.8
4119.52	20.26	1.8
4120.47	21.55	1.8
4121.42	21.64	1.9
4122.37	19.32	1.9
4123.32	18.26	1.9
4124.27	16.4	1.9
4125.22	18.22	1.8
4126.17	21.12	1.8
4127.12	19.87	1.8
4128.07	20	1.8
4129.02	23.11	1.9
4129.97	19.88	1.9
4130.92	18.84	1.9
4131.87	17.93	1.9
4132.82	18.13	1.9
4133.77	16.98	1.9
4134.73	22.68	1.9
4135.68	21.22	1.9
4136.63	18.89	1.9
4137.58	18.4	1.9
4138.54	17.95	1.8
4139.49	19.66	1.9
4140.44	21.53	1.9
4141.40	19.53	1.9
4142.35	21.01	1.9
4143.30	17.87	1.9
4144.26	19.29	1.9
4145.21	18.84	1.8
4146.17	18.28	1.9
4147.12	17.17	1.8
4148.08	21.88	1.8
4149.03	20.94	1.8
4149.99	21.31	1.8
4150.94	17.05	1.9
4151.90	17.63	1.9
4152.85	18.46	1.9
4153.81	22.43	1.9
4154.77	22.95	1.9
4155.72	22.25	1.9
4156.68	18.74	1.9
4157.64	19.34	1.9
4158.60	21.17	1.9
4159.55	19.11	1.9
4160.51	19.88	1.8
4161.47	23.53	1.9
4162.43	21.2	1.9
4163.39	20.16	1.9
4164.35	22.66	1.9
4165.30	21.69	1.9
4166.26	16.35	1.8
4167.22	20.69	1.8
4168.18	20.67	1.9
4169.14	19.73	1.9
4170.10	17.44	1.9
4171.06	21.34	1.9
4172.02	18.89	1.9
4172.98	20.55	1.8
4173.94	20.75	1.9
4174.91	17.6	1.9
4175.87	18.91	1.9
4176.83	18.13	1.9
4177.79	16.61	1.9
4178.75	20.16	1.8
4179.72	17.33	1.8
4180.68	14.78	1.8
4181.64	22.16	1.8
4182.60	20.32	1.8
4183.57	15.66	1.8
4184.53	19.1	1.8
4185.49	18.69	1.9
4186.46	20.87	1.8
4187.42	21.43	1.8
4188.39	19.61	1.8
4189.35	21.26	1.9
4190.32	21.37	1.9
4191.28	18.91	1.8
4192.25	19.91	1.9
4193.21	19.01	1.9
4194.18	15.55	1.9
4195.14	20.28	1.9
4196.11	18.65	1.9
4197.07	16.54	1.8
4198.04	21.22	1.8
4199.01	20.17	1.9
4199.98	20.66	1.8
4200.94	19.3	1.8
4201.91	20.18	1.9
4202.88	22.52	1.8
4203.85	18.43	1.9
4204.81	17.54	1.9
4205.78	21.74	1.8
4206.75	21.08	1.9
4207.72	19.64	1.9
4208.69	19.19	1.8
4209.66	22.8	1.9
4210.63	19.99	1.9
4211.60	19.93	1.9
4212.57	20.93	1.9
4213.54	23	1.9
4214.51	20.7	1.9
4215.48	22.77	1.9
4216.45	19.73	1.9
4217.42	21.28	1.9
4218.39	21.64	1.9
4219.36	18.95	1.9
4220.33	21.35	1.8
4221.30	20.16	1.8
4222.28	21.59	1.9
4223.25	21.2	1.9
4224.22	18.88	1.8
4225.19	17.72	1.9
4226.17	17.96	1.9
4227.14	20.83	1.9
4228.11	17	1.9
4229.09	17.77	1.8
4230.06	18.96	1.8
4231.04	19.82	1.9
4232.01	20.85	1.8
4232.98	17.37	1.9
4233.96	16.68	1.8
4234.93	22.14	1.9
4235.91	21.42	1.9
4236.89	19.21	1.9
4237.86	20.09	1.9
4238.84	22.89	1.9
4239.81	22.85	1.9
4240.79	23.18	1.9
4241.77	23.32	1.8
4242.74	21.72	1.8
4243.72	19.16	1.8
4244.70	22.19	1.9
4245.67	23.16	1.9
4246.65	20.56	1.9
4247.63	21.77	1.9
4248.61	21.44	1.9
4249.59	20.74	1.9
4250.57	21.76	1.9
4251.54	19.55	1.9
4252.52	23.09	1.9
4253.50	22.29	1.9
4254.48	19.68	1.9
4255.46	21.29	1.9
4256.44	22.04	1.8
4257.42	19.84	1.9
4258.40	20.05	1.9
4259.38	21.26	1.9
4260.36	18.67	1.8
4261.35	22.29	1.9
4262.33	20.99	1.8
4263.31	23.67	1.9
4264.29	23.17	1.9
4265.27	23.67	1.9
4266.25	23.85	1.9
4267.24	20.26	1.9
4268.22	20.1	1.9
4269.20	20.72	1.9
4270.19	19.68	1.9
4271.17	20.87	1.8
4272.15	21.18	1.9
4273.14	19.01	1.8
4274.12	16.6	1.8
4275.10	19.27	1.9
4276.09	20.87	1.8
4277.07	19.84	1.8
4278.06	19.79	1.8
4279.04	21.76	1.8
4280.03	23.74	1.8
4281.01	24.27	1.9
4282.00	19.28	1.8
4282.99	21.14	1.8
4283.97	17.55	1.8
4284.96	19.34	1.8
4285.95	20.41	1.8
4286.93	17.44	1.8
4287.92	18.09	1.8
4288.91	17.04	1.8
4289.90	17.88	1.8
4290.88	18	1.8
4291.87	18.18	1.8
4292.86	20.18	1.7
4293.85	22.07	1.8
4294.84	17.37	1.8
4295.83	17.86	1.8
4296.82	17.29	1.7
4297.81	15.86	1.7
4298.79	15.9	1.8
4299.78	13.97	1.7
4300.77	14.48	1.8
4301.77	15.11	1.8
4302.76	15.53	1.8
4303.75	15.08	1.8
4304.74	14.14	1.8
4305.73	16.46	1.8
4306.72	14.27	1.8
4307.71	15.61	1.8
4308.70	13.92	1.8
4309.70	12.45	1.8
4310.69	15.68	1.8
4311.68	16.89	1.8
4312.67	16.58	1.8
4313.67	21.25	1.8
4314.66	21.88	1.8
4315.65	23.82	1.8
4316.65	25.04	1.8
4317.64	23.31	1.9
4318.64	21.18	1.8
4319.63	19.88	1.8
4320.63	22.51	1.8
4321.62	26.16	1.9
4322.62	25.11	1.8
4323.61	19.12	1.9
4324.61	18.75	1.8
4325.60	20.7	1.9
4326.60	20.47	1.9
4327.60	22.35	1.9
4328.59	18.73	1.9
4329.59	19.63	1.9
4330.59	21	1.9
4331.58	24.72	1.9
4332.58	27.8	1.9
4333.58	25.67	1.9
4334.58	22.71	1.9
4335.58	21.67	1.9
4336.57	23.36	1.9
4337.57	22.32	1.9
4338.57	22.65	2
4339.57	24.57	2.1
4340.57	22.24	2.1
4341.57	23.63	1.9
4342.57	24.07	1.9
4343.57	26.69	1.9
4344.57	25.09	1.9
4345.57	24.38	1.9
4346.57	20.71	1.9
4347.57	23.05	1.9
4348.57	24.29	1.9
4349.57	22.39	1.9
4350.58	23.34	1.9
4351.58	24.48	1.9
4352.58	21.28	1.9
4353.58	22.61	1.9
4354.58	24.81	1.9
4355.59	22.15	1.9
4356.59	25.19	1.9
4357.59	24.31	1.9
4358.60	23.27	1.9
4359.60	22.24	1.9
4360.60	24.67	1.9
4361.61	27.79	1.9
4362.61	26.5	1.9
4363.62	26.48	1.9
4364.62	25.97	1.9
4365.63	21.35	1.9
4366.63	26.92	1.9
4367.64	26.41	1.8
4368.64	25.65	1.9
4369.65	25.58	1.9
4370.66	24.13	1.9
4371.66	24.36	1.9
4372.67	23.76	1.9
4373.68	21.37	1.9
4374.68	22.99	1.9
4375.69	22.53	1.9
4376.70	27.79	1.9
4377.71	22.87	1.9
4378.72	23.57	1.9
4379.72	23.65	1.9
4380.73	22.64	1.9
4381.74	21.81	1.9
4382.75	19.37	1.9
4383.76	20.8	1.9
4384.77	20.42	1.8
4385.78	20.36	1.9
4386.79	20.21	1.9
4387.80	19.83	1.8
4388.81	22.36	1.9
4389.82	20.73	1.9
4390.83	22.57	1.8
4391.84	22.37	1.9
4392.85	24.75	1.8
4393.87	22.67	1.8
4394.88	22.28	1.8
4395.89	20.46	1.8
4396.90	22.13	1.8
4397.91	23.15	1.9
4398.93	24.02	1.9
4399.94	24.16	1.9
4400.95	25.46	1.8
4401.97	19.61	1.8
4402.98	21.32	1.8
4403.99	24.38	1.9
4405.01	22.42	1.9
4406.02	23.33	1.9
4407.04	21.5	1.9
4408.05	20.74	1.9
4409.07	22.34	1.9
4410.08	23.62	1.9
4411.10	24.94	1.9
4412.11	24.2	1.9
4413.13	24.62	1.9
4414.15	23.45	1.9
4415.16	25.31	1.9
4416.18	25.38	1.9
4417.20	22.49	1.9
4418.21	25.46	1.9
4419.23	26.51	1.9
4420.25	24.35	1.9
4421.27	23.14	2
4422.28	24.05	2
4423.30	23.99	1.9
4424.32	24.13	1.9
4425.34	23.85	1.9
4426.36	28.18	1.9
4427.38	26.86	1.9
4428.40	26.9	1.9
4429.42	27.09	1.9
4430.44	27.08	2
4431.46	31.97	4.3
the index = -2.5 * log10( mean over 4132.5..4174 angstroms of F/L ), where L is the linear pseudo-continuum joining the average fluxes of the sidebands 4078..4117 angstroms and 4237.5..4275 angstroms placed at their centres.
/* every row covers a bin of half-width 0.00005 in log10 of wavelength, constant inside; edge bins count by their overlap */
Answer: 0.034 mag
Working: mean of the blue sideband 20.2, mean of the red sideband 21.3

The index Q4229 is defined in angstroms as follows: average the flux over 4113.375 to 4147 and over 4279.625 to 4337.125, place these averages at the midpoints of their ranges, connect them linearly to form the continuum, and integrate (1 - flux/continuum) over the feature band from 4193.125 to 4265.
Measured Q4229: -4.0 angstroms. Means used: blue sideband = 19.5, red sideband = 19.4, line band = 20.5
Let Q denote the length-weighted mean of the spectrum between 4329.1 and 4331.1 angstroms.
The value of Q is 20.4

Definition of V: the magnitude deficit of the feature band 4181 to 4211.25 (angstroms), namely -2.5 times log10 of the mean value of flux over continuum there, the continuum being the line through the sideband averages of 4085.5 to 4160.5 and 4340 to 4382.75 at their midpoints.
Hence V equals 0.070 mag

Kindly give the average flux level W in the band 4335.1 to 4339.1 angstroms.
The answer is 22.5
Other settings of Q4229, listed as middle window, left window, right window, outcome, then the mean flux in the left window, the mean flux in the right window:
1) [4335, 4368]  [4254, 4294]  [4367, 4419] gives -2.8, 20.3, 23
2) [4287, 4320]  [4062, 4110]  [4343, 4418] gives 7.0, 19.7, 23.3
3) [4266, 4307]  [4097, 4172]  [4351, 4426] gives 6.1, 19.6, 23.4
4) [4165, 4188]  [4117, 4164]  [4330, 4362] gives 1.5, 19.8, 23.7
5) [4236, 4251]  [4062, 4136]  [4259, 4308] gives -1.9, 19.7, 19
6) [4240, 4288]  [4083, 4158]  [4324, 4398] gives 1.8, 19.9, 23.1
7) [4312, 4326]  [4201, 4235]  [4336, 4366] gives 0.7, 20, 23.9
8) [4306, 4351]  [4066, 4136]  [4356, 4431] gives 2.5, 19.8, 23.7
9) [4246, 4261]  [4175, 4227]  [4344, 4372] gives 0.2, 19.8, 24.3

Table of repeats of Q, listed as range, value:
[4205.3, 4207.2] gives 21.4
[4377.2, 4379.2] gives 23.2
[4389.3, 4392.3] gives 21.9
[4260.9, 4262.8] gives 21.6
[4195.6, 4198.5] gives 18.8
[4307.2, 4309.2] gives 14.8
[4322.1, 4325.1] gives 21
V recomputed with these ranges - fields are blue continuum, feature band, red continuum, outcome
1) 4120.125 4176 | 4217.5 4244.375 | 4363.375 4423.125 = 0.040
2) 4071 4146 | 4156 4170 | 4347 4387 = 0.016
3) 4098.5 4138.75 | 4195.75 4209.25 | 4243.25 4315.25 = -0.026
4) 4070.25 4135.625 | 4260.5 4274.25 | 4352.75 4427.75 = 0.038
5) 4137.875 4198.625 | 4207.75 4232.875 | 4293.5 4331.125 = -0.050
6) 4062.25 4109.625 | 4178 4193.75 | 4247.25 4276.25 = 0.059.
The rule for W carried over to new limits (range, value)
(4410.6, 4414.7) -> 24.3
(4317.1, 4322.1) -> 22.6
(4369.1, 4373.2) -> 24.4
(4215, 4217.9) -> 21.3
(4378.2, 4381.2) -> 23.3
